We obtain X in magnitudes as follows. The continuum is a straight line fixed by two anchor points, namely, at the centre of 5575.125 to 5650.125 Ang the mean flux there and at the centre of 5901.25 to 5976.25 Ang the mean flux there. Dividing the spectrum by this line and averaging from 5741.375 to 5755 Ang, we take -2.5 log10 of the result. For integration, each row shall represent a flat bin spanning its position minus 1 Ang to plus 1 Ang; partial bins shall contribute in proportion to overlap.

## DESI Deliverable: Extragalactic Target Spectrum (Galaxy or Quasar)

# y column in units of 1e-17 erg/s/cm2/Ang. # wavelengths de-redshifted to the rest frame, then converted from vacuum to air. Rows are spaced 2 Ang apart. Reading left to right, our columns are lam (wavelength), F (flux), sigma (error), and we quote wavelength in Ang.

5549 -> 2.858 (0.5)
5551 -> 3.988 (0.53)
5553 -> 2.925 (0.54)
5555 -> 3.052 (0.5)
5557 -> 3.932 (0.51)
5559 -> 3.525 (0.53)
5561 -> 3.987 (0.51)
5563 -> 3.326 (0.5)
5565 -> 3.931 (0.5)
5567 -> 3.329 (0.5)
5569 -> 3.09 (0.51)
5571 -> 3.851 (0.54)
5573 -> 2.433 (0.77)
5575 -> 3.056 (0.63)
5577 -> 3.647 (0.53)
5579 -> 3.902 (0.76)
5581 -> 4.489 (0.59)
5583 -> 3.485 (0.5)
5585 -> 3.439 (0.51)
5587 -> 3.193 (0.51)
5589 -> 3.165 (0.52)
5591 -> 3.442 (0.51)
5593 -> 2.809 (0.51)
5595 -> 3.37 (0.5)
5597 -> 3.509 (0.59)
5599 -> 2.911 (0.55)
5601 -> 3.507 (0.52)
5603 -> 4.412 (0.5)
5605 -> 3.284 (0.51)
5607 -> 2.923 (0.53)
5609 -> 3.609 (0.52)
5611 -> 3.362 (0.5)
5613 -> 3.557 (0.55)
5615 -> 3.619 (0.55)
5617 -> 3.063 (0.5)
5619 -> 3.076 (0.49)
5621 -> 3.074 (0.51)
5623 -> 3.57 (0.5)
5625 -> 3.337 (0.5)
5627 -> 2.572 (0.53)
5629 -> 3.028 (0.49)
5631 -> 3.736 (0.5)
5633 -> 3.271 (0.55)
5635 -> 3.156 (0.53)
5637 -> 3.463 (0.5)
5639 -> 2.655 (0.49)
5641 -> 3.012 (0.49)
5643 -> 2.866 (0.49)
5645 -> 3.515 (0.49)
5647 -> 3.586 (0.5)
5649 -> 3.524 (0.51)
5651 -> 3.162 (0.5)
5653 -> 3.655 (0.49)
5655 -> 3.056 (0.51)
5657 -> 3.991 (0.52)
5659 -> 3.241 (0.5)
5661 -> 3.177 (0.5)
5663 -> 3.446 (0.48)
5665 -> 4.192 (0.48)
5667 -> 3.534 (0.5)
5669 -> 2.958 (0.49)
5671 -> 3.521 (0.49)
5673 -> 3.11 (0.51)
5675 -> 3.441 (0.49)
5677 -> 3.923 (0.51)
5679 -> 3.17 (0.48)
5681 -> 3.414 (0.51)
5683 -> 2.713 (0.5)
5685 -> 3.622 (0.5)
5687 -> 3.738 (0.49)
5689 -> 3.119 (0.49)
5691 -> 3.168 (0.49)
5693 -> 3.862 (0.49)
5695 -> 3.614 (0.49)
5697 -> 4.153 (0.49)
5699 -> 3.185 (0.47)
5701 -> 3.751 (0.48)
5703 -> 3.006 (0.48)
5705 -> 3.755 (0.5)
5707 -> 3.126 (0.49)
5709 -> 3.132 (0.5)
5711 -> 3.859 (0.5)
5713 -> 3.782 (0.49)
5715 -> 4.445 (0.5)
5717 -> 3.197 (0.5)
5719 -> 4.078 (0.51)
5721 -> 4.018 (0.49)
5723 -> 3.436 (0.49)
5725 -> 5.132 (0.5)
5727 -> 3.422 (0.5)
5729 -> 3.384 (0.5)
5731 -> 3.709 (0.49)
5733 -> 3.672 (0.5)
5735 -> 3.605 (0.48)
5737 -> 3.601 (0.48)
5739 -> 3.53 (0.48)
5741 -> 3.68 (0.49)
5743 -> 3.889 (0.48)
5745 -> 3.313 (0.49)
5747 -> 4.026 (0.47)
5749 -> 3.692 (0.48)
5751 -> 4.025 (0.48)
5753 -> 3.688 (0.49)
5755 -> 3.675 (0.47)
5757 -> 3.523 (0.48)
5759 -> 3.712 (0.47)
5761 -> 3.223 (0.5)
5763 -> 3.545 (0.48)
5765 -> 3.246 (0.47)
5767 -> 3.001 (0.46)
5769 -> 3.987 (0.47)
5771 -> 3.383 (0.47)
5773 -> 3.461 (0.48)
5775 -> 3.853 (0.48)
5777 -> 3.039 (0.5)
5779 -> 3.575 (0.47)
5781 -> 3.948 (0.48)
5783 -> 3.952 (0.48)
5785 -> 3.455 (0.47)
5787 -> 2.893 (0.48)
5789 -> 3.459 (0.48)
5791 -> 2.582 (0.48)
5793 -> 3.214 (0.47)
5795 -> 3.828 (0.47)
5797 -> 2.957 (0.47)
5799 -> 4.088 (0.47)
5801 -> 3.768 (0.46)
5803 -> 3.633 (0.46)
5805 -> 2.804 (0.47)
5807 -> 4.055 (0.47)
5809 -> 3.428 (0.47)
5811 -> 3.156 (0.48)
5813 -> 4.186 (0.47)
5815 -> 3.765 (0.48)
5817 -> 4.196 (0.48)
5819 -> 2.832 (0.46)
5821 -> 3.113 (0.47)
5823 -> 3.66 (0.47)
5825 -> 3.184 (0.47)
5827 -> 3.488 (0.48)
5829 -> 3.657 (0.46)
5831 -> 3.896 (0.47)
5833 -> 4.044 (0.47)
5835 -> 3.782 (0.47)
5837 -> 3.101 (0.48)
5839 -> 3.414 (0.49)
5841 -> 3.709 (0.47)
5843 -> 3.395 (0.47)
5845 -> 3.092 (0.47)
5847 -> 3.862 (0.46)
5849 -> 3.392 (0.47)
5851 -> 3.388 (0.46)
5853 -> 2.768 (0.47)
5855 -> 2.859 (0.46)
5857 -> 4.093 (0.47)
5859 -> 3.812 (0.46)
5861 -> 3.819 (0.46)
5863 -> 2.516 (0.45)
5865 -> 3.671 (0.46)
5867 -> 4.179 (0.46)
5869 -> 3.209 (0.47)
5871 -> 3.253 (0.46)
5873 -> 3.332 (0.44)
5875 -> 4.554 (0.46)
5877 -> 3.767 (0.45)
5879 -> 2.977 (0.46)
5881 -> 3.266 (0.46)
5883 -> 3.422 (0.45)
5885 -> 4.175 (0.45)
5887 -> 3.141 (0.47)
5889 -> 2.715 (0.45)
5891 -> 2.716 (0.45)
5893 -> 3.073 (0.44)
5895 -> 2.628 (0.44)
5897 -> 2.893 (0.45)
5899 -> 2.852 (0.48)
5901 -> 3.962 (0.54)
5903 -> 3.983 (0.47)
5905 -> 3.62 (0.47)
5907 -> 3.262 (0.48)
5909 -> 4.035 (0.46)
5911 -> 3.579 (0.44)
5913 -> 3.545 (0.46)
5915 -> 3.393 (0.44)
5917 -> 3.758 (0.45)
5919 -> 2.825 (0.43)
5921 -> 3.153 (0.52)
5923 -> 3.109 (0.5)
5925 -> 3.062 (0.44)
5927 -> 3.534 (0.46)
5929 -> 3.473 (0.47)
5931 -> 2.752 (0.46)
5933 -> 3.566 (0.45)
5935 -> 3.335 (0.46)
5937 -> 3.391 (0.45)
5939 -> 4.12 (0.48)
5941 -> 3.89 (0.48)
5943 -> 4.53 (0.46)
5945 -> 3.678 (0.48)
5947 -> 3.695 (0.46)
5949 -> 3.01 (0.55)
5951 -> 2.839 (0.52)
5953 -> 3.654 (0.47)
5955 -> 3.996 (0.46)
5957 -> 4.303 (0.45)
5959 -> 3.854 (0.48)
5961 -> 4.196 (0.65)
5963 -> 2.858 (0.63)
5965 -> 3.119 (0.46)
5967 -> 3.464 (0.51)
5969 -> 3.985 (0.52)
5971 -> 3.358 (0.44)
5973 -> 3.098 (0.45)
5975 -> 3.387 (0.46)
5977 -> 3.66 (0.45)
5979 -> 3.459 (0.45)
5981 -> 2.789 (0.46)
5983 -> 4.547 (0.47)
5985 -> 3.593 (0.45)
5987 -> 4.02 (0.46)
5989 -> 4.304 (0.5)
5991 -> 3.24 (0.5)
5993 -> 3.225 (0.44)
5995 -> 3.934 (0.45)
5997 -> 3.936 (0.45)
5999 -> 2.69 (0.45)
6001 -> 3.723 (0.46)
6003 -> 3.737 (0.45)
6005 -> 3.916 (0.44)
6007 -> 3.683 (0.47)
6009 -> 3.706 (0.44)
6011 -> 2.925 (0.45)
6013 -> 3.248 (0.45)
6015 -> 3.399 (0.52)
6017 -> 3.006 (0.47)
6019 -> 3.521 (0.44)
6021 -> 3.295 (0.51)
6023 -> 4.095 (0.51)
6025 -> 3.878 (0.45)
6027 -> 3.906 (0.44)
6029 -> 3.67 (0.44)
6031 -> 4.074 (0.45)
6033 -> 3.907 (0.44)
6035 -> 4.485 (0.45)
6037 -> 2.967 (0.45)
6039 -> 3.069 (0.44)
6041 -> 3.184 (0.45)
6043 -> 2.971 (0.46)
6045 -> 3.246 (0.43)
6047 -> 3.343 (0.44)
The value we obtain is -0.10 mag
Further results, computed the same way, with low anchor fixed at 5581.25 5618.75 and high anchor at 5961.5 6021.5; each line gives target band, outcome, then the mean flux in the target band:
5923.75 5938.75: 0.046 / 3.34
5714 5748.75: -0.104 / 3.77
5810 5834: -0.045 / 3.6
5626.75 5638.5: 0.057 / 3.22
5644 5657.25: -0.022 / 3.47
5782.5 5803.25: 0.007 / 3.42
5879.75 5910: 0.051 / 3.31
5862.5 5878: -0.039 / 3.59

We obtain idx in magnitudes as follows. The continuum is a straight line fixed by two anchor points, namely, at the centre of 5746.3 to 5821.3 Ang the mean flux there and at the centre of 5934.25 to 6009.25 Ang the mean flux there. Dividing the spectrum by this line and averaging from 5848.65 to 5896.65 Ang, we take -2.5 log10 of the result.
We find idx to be 0.069 mag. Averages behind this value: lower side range 3.53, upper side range 3.63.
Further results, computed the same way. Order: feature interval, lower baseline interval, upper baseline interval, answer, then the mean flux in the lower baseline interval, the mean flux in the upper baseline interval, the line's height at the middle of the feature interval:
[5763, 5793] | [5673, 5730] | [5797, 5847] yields 0.047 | 3.59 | 3.55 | 3.57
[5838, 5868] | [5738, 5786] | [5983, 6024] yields 0.040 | 3.6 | 3.58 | 3.59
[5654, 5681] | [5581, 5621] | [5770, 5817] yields -0.006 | 3.38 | 3.51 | 3.42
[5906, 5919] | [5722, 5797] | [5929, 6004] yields 0.015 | 3.57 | 3.59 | 3.59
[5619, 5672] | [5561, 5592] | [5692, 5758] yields 0.082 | 3.47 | 3.7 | 3.57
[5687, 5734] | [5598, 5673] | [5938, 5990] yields -0.074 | 3.34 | 3.67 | 3.41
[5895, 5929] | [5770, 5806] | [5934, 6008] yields 0.055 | 3.44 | 3.63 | 3.57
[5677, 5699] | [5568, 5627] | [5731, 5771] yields 0.014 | 3.37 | 3.61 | 3.51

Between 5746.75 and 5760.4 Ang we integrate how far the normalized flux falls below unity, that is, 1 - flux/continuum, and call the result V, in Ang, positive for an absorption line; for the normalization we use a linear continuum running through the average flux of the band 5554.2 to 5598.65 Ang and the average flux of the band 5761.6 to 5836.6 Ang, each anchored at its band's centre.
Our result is -0.9 Ang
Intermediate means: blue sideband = 3.45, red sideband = 3.51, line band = 3.73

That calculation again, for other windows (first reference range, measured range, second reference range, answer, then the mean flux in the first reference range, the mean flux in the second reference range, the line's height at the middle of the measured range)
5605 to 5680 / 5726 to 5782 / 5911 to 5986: -3.1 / 3.33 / 3.51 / 3.4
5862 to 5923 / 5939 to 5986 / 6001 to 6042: -1.7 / 3.38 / 3.59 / 3.49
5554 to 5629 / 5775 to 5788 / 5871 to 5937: -0.5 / 3.4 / 3.36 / 3.37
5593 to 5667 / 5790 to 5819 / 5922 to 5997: -0.5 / 3.34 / 3.57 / 3.46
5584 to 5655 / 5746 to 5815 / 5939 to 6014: -2.0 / 3.29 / 3.61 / 3.44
